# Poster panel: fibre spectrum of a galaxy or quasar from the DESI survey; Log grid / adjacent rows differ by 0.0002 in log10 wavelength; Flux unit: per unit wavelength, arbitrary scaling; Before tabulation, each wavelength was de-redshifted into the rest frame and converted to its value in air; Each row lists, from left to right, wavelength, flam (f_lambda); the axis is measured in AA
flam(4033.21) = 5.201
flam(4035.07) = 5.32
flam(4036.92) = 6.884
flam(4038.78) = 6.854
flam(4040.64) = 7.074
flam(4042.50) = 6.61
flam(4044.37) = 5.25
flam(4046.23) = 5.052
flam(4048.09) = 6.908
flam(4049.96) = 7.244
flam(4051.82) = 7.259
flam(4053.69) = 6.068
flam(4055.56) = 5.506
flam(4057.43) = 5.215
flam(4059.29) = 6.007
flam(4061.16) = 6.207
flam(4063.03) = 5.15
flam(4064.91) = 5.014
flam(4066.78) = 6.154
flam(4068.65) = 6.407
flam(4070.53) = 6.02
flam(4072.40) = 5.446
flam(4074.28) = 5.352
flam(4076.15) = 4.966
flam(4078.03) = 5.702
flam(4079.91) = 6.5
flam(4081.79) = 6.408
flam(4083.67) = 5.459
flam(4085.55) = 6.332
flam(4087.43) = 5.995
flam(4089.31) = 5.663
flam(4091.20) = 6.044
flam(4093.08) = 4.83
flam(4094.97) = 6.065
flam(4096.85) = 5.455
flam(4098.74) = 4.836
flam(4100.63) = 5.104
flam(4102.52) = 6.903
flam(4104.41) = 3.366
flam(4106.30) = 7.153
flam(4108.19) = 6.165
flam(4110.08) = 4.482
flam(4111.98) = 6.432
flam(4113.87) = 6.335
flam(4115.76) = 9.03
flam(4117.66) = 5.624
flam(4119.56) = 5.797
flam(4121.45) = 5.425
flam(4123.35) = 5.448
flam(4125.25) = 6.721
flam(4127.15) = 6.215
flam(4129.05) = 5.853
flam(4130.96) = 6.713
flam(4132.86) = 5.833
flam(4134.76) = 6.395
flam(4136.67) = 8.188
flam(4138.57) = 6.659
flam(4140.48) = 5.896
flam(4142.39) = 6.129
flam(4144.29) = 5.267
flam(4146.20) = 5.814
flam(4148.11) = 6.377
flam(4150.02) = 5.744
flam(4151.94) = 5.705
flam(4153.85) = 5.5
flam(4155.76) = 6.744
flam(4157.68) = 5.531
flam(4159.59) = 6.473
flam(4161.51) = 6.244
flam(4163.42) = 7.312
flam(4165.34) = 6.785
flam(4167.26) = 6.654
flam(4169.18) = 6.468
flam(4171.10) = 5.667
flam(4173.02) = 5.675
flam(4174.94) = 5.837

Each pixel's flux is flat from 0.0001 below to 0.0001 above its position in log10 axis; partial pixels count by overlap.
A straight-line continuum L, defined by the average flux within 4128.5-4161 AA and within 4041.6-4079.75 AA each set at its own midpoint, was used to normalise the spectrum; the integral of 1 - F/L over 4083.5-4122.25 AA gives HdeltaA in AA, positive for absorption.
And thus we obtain 1.20 AA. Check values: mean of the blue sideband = 5.89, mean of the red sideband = 6.17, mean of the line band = 5.84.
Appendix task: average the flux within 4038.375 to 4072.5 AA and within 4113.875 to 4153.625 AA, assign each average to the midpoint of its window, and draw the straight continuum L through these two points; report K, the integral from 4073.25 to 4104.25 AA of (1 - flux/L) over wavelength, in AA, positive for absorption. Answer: 2.4 AA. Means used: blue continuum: 6.08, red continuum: 6.23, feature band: 5.66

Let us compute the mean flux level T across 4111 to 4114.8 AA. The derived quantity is 6.37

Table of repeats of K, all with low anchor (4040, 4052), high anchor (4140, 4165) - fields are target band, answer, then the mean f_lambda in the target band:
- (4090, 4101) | 1.5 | 5.41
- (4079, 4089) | 0.3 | 6.11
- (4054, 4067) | 1.6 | 5.6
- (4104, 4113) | 0.8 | 5.66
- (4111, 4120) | -0.7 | 6.68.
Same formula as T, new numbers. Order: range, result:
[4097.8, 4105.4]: 5.06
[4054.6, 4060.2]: 5.58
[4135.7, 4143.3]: 6.71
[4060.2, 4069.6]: 5.78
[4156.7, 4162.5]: 6.1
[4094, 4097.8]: 5.75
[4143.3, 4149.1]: 5.83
